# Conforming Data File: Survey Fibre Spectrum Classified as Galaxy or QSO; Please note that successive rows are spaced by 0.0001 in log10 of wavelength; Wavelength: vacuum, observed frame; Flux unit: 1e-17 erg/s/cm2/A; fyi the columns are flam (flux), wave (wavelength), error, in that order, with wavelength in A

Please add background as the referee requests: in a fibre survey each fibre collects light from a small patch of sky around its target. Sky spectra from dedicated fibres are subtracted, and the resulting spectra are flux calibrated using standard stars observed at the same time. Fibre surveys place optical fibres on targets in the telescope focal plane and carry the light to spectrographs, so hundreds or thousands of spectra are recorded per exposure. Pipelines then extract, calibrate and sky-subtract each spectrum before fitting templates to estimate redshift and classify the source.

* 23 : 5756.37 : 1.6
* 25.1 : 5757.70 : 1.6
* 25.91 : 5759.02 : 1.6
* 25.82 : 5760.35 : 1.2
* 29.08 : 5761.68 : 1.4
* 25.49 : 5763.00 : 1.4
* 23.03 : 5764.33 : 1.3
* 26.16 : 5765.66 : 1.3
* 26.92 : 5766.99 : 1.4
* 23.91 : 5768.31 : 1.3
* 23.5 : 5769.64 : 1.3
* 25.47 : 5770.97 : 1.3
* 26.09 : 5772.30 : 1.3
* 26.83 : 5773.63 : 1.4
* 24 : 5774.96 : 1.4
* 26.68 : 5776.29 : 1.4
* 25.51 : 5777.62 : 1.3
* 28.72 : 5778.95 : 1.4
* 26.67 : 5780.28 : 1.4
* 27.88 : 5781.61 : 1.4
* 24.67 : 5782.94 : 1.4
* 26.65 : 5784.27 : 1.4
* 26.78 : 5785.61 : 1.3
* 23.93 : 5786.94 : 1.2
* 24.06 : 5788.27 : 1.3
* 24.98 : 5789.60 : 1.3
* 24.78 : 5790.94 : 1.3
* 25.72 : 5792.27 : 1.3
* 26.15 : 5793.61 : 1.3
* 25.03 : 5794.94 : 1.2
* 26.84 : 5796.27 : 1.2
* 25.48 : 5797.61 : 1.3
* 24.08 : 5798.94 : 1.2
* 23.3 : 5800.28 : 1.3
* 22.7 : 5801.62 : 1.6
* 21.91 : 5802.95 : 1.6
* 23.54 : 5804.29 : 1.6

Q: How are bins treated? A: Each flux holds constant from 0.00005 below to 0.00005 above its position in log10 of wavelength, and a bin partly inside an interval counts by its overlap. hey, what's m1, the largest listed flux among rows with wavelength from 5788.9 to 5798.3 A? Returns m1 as 26.84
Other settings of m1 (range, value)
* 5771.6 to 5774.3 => 26.83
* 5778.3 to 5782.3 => 28.72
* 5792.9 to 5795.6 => 26.15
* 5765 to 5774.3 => 26.92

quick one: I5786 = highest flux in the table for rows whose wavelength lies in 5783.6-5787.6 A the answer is 26.78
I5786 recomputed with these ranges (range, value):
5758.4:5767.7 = 29.08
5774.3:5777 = 26.68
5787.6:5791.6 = 24.98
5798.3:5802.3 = 24.08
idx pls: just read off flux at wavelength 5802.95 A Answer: 21.91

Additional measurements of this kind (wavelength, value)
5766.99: 26.92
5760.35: 25.82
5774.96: 24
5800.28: 23.3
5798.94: 24.08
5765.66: 26.16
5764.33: 23.03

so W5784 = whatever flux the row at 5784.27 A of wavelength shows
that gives 26.65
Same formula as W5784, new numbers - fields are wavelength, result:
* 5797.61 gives 25.48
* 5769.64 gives 23.5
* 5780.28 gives 26.67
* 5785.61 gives 26.78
